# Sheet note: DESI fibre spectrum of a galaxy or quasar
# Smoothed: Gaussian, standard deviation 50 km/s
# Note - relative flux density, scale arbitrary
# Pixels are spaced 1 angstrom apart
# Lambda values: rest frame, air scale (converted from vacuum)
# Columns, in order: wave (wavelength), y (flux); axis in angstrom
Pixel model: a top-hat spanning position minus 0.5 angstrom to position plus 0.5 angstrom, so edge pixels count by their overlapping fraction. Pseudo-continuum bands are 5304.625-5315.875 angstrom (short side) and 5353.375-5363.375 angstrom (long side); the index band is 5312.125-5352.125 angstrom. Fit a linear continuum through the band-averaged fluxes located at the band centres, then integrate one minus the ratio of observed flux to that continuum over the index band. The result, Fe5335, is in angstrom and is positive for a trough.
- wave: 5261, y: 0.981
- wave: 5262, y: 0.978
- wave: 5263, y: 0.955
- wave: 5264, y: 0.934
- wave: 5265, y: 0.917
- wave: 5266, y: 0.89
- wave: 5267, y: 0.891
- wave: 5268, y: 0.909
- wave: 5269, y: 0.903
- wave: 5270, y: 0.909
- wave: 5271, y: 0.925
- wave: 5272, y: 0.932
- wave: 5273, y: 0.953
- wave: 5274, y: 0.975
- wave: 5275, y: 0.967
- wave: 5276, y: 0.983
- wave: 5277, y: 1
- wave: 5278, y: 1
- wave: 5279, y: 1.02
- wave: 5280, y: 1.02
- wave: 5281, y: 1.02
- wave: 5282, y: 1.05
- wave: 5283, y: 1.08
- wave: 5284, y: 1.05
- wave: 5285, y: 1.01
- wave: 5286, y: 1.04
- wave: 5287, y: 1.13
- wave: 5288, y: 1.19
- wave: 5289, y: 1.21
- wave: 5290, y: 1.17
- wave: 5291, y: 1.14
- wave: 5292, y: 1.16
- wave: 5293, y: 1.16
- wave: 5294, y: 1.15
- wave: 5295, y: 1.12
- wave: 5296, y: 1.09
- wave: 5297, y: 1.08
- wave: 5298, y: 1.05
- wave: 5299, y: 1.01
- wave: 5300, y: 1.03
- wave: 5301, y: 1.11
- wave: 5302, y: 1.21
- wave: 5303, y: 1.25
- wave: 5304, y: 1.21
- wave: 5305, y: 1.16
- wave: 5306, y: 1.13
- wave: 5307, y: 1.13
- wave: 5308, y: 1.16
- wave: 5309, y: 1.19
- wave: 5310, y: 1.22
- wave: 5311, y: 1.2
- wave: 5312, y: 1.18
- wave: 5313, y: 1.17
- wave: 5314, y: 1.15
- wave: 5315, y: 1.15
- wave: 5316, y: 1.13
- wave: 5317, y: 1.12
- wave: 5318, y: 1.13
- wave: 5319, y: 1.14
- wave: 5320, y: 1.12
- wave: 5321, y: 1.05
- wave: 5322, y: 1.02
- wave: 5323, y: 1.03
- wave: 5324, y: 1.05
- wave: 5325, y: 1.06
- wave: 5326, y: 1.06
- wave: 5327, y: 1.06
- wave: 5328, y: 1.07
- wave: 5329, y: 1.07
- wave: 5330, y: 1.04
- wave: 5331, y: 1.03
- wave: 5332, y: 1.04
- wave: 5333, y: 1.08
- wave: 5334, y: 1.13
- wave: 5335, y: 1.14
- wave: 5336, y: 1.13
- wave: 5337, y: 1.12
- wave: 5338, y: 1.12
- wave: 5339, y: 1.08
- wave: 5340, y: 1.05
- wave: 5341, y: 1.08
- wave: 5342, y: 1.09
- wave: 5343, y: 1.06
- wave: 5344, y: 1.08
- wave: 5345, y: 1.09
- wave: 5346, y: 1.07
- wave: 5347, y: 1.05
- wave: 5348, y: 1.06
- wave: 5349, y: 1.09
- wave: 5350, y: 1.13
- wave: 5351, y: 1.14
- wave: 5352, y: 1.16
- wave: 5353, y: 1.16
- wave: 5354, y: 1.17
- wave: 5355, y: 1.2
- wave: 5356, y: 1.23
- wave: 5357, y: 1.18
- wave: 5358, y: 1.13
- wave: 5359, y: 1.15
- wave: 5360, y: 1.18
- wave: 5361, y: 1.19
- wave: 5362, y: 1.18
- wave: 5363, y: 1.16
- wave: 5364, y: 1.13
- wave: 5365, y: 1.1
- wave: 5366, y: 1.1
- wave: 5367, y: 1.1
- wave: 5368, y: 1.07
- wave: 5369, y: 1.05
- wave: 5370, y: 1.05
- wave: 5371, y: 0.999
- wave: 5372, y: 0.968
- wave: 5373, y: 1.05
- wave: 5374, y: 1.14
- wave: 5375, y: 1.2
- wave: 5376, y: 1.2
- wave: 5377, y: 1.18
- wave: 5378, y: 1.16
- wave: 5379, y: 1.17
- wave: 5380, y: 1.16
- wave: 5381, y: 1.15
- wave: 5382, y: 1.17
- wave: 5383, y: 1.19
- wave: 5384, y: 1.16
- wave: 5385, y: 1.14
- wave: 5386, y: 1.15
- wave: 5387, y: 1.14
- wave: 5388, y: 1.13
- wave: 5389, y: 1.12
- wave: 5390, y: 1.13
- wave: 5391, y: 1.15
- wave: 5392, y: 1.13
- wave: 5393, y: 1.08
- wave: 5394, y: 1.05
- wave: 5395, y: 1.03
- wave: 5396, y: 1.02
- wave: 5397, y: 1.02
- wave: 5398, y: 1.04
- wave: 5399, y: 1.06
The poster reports 2.7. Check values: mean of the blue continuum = 1.17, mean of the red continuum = 1.18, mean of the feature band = 1.09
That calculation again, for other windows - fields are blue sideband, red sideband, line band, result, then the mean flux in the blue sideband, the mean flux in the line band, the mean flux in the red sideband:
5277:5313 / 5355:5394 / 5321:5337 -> 0.79 angstrom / 1.12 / 1.07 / 1.13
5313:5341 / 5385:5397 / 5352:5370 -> -0.79 angstrom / 1.09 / 1.14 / 1.1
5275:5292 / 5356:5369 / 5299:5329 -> -0.78 angstrom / 1.07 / 1.12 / 1.14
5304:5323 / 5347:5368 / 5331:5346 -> 0.69 angstrom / 1.14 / 1.09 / 1.14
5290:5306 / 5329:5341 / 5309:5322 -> -0.40 angstrom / 1.13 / 1.14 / 1.09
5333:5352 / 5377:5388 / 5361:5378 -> 0.44 angstrom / 1.1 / 1.11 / 1.16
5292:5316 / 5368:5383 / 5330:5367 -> 0.34 angstrom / 1.14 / 1.12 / 1.12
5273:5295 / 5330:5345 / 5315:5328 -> -0.02 angstrom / 1.07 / 1.08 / 1.09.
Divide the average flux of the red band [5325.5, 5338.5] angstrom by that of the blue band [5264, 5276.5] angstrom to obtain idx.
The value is 1.17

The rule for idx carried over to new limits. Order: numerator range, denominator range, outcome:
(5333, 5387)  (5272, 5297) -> 1.05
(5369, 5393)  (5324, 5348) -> 1.05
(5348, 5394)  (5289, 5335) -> 1.02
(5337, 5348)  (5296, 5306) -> 0.96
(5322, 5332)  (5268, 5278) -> 1.11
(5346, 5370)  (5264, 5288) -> 1.15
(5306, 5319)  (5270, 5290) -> 1.13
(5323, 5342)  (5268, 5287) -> 1.09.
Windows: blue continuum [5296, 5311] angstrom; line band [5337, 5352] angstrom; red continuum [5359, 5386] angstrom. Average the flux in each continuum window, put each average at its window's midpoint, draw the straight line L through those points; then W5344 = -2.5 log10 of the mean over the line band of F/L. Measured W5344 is 0.04 mag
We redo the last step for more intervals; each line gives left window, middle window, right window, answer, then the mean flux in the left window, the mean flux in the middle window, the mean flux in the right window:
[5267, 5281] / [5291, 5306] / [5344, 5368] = -0.12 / 0.961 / 1.13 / 1.13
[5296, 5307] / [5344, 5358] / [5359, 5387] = 0.00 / 1.12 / 1.13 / 1.13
